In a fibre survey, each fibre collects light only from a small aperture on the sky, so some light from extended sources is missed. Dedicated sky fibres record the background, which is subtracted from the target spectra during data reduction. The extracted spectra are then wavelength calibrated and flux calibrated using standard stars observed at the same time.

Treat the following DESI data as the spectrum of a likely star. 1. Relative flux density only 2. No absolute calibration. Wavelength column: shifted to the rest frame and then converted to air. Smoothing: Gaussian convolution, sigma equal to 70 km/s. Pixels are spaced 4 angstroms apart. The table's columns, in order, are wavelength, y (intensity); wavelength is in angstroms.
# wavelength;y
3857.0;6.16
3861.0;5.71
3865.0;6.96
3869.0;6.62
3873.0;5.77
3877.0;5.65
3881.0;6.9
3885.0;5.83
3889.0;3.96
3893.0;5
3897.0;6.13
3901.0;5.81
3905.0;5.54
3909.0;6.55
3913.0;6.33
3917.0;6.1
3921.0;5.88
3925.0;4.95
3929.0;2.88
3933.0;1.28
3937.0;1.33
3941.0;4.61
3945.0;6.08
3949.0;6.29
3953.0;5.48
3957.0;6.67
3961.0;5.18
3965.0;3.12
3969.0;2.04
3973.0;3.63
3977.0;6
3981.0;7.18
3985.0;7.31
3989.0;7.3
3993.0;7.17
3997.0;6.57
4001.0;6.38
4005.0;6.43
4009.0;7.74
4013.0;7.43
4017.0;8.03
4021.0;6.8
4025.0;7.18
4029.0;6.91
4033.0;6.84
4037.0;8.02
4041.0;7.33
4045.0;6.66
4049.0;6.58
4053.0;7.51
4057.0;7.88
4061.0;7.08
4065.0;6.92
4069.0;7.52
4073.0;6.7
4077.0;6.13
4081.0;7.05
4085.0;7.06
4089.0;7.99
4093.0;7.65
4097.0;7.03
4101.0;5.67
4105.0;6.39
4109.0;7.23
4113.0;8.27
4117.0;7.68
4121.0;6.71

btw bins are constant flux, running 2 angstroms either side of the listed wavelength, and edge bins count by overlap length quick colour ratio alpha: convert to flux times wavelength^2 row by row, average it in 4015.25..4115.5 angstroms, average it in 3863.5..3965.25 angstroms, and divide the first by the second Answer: 1.5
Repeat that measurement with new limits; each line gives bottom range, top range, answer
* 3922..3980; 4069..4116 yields 1.75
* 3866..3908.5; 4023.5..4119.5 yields 1.35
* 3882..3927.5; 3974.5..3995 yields 1.28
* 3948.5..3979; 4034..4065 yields 1.60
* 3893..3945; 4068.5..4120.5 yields 1.60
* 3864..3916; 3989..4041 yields 1.29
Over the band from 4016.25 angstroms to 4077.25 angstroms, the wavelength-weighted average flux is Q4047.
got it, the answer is 7.14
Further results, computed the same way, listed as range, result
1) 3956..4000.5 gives 5.65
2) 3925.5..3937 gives 2.32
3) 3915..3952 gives 4.41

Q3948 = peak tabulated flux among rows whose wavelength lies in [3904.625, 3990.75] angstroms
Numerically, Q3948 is 7.31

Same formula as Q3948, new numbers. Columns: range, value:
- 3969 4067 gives 8.03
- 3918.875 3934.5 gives 5.88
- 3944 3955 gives 6.29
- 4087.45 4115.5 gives 8.27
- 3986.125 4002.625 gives 7.3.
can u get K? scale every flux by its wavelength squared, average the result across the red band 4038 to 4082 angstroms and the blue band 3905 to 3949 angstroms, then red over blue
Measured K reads 1.6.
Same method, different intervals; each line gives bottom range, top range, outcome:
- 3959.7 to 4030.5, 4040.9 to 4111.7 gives 1.17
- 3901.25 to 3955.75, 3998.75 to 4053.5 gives 1.52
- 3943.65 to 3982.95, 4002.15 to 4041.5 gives 1.45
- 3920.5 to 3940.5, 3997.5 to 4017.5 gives 2.33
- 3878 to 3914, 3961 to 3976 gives 0.62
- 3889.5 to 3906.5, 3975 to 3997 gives 1.33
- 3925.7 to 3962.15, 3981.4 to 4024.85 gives 1.66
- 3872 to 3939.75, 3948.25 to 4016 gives 1.25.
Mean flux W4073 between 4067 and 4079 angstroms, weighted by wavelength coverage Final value 6.78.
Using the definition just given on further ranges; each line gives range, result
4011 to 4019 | 7.73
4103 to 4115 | 7.3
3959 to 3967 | 4.15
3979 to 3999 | 7.11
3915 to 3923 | 5.99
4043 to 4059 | 7.16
